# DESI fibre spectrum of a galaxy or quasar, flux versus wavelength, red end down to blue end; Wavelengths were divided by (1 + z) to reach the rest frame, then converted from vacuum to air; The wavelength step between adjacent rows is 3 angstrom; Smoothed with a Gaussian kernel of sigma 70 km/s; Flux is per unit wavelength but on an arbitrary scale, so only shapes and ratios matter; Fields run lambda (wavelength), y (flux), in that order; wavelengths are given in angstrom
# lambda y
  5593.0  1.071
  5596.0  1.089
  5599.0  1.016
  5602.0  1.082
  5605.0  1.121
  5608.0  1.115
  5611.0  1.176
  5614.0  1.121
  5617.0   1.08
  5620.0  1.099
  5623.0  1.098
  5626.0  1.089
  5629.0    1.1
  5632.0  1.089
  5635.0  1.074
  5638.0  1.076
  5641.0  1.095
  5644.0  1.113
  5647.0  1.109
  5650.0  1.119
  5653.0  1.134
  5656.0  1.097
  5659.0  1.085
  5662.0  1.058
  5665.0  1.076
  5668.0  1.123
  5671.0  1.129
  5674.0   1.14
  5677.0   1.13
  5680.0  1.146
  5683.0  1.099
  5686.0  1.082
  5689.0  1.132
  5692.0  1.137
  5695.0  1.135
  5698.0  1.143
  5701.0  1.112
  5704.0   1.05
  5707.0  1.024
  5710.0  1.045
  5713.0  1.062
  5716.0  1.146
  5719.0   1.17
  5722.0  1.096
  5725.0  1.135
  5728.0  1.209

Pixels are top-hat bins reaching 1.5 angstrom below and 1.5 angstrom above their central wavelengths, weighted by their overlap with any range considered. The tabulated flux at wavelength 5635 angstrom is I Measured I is 1.074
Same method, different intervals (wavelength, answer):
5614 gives 1.121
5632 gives 1.089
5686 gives 1.082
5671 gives 1.129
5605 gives 1.121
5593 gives 1.071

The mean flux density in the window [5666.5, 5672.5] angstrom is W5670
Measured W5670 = 1.13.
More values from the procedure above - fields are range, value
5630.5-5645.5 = 1.09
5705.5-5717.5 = 1.07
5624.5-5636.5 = 1.09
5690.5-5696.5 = 1.14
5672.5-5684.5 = 1.13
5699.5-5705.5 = 1.08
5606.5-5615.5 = 1.14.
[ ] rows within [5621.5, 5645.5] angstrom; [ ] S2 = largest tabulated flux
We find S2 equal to 1.113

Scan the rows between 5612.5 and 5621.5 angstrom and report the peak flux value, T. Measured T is 1.121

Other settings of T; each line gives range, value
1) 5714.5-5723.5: 1.17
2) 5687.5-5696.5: 1.137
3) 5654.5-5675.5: 1.14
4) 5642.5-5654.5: 1.134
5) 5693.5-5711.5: 1.143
